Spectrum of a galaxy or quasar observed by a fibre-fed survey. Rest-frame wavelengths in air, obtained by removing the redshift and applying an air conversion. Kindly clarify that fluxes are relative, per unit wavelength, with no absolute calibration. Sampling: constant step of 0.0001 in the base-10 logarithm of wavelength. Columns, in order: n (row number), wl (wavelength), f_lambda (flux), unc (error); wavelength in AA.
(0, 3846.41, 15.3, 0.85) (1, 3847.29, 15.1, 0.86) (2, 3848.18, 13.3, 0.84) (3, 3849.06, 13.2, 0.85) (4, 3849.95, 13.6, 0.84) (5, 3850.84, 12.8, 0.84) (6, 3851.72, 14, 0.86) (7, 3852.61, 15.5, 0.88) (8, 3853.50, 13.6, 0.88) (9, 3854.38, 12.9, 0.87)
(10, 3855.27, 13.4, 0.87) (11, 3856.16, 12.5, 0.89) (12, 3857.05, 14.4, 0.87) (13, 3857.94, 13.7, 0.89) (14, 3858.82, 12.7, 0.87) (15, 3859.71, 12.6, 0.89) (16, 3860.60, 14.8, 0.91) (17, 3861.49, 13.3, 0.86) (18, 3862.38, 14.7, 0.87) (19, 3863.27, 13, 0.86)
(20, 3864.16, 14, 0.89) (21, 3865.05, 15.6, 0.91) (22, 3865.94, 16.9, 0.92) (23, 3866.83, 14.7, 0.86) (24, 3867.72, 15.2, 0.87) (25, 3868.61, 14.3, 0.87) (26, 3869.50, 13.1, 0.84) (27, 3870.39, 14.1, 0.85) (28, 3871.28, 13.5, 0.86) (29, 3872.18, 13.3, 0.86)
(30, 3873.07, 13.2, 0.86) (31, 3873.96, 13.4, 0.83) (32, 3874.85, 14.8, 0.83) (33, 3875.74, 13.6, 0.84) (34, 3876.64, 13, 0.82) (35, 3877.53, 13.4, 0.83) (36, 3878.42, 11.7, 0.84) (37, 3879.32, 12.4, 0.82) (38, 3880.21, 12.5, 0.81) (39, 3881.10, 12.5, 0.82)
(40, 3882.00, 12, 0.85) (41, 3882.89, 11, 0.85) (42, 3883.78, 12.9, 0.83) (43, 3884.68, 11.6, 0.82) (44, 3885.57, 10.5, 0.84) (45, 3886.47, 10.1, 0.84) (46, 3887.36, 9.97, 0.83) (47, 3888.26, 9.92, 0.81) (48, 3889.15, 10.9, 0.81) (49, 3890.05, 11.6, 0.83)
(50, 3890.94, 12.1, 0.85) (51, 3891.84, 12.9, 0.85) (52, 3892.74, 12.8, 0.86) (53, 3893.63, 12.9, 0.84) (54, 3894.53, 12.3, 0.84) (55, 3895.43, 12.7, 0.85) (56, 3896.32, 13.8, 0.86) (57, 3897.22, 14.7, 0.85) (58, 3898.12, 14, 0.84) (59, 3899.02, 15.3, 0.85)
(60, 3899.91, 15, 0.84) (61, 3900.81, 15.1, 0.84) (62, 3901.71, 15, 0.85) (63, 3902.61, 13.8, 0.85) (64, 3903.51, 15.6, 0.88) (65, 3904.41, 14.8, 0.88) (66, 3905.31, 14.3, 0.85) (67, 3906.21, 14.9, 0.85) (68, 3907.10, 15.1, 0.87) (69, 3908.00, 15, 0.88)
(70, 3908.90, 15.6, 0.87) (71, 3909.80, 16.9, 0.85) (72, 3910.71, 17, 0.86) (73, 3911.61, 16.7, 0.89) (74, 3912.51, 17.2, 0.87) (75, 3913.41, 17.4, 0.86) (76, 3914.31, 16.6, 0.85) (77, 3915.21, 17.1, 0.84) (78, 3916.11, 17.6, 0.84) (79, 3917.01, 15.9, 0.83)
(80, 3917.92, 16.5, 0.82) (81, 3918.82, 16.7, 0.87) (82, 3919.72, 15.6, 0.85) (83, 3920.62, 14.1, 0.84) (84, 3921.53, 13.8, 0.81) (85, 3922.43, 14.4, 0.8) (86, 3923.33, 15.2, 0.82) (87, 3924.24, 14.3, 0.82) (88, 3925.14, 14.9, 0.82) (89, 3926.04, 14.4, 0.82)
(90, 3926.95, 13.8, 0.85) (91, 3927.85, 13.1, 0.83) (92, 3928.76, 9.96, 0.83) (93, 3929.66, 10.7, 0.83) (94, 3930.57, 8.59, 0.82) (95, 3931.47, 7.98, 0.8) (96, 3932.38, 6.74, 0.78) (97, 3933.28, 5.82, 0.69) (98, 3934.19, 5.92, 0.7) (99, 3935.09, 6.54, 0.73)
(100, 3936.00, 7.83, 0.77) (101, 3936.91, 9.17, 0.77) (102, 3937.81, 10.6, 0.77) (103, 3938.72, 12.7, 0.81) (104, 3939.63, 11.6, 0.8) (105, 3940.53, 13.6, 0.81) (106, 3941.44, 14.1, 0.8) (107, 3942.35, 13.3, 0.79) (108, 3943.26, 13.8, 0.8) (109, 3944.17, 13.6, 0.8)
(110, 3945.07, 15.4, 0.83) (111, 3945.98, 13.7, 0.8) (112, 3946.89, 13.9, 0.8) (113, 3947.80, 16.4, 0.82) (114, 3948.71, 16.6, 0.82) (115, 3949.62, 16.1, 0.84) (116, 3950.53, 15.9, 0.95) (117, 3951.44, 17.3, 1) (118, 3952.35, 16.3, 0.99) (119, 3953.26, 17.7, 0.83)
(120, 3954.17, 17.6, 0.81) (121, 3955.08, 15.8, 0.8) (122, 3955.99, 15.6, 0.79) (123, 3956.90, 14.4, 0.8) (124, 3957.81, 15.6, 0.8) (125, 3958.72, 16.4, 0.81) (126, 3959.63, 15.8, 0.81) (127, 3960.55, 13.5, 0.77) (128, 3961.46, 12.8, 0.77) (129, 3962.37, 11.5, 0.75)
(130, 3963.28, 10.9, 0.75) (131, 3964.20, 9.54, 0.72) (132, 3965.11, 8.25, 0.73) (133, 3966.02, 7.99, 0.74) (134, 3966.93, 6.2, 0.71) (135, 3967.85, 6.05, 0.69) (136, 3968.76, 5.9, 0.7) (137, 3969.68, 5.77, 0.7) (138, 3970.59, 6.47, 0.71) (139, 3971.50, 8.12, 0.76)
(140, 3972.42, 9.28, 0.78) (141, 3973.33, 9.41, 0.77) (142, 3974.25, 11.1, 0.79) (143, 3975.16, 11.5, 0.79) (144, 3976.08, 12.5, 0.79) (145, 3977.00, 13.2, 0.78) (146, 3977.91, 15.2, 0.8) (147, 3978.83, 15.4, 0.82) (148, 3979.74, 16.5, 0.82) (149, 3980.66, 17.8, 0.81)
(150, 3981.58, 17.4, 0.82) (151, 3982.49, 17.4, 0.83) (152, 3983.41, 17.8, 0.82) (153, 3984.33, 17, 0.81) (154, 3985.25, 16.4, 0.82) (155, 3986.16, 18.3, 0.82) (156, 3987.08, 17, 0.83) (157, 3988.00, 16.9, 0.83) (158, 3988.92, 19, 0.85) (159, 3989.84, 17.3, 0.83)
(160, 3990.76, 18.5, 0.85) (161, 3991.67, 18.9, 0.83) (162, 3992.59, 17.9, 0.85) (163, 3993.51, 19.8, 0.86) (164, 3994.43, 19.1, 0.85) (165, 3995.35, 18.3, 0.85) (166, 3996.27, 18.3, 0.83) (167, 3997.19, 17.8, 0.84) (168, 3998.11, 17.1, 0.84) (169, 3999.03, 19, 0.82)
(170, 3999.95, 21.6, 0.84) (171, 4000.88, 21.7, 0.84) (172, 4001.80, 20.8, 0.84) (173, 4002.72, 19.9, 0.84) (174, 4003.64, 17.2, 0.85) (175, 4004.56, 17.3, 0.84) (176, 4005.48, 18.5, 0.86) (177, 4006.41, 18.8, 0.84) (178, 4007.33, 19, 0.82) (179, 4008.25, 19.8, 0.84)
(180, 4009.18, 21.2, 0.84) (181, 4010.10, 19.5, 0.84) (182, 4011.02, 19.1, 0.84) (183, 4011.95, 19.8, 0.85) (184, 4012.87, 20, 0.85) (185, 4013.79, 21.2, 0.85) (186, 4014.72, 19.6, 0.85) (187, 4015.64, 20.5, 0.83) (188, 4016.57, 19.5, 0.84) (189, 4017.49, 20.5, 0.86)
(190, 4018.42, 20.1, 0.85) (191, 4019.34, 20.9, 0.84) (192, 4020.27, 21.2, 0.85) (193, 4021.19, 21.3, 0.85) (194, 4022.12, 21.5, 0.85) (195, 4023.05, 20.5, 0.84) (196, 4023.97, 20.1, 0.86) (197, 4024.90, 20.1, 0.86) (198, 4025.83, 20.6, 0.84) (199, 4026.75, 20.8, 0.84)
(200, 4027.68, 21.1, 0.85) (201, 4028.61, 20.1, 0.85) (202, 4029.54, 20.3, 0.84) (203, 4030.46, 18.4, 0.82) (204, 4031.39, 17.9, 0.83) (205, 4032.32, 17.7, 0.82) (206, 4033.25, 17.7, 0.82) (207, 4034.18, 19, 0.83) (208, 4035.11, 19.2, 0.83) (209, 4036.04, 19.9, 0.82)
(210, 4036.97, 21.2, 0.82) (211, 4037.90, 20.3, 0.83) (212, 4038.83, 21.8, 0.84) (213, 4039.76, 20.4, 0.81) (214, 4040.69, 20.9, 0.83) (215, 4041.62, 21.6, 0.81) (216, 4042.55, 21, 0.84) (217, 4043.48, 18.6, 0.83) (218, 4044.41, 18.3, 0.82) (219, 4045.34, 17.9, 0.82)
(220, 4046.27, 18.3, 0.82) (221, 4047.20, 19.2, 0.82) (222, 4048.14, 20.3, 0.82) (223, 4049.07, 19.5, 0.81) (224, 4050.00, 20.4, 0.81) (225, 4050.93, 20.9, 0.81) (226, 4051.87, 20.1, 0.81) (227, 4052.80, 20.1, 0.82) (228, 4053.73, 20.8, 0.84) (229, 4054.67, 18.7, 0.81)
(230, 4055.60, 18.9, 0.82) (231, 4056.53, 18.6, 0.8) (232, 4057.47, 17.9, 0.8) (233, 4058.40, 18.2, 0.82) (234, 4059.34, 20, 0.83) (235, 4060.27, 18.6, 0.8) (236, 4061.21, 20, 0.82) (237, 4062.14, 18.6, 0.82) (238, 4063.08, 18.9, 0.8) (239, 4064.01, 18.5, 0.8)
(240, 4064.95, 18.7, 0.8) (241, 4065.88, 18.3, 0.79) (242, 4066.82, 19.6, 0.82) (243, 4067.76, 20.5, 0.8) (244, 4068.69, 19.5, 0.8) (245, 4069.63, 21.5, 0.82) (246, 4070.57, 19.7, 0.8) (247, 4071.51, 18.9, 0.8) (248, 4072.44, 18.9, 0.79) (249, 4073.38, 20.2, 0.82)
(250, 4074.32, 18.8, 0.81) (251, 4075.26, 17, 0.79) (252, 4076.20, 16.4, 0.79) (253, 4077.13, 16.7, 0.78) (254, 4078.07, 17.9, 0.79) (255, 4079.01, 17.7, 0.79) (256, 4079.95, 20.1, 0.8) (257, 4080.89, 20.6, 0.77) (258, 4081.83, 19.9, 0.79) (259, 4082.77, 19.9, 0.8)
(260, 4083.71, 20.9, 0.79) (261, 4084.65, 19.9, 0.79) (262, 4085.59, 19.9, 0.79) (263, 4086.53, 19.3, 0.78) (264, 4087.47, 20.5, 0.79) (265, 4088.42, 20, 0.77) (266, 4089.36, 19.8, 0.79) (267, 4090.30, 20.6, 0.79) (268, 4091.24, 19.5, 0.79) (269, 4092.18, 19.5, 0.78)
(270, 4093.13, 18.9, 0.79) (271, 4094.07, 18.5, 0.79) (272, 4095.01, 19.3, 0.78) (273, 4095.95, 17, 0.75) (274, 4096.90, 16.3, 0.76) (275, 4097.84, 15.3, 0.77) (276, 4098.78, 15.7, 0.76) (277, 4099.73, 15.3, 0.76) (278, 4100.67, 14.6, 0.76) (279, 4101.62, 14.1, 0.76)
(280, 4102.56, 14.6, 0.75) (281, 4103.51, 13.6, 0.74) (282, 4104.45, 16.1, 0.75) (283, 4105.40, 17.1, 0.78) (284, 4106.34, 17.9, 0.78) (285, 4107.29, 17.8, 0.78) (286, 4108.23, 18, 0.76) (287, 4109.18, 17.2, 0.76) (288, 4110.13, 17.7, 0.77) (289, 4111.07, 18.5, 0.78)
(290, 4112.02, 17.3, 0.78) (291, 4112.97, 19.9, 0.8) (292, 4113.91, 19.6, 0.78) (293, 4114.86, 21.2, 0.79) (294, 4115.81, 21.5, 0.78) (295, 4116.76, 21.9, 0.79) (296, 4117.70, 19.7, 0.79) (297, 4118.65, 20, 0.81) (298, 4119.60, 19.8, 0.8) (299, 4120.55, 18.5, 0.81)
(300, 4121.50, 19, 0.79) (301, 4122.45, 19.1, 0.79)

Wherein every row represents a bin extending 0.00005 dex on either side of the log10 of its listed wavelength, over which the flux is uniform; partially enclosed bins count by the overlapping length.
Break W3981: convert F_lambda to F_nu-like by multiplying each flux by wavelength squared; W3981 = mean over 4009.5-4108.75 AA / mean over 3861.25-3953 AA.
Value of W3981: 1.5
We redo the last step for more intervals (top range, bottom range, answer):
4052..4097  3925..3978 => 1.71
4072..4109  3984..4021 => 0.98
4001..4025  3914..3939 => 1.69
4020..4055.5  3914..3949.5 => 1.63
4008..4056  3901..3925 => 1.36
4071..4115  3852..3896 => 1.56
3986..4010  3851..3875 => 1.45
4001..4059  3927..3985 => 1.65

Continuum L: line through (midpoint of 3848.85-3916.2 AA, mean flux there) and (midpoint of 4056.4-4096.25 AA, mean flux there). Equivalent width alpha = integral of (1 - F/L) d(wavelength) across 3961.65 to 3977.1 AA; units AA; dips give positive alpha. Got 6.9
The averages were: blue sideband 13.8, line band 9.01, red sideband 19.2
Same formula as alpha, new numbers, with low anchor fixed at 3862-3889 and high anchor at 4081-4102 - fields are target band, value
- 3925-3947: 5.1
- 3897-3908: -0.9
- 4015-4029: -3.3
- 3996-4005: -1.6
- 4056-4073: -1.3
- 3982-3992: -1.2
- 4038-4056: -2.7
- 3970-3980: 2.6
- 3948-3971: 3.6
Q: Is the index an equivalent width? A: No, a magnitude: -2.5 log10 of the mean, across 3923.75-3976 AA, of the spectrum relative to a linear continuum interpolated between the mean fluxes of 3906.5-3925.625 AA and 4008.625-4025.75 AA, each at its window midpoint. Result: 0.41 mag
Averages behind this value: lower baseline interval 15.9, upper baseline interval 20.4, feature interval 11.9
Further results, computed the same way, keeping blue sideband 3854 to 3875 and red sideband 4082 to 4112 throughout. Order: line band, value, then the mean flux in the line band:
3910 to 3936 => 0.121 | 13.3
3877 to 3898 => 0.183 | 12.1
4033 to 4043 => -0.203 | 20.3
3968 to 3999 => 0.062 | 15.1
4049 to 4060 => -0.140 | 19.5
